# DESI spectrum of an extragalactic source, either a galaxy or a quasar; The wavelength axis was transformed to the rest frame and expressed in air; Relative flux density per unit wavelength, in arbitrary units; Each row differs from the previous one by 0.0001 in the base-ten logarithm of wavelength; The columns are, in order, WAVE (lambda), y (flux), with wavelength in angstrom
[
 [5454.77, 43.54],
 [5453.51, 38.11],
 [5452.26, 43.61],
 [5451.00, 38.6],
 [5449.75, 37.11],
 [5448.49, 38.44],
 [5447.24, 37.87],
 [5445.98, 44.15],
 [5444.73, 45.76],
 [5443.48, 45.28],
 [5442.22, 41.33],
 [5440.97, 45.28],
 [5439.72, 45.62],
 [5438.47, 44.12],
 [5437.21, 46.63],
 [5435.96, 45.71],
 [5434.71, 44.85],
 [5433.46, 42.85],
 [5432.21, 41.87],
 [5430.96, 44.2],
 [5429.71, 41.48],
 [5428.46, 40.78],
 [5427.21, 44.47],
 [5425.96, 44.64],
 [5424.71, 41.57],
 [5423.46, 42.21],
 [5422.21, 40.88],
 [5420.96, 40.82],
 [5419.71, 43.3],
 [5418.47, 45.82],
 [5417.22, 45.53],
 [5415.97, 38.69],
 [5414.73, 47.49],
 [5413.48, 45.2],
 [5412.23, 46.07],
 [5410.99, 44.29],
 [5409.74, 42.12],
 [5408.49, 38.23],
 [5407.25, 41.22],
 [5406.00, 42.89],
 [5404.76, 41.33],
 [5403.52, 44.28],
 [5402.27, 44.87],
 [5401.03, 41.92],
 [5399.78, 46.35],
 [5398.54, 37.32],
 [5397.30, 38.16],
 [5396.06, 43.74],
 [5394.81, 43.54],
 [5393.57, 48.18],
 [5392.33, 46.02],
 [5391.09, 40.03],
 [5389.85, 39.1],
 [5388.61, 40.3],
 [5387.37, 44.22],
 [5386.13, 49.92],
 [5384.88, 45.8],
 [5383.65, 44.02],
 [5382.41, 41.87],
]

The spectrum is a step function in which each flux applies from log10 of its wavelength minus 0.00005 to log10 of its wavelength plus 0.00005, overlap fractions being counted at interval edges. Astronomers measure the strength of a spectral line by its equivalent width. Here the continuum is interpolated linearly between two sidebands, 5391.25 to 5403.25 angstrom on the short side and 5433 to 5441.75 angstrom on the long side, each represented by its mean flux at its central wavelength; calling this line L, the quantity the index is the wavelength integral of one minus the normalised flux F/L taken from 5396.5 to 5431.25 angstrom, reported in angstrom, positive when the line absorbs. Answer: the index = 1.0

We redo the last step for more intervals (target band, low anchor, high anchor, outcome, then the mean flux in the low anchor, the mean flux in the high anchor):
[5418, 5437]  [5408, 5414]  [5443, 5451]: -0.4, 43.2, 41.2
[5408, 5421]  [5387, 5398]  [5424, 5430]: -0.3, 42.5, 42.6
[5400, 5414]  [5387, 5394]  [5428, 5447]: 0.1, 42.8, 43.9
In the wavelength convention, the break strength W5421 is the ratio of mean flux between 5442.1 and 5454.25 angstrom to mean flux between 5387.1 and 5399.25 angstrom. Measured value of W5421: 1.0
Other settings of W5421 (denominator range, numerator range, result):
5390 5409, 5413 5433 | 1.01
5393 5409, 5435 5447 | 1.05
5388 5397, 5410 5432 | 1.01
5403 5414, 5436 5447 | 1.04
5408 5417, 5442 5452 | 0.95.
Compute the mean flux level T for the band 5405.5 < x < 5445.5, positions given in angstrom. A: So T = 43.5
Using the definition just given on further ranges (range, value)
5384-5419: 43.3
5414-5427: 43.2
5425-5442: 43.9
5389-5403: 42.6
